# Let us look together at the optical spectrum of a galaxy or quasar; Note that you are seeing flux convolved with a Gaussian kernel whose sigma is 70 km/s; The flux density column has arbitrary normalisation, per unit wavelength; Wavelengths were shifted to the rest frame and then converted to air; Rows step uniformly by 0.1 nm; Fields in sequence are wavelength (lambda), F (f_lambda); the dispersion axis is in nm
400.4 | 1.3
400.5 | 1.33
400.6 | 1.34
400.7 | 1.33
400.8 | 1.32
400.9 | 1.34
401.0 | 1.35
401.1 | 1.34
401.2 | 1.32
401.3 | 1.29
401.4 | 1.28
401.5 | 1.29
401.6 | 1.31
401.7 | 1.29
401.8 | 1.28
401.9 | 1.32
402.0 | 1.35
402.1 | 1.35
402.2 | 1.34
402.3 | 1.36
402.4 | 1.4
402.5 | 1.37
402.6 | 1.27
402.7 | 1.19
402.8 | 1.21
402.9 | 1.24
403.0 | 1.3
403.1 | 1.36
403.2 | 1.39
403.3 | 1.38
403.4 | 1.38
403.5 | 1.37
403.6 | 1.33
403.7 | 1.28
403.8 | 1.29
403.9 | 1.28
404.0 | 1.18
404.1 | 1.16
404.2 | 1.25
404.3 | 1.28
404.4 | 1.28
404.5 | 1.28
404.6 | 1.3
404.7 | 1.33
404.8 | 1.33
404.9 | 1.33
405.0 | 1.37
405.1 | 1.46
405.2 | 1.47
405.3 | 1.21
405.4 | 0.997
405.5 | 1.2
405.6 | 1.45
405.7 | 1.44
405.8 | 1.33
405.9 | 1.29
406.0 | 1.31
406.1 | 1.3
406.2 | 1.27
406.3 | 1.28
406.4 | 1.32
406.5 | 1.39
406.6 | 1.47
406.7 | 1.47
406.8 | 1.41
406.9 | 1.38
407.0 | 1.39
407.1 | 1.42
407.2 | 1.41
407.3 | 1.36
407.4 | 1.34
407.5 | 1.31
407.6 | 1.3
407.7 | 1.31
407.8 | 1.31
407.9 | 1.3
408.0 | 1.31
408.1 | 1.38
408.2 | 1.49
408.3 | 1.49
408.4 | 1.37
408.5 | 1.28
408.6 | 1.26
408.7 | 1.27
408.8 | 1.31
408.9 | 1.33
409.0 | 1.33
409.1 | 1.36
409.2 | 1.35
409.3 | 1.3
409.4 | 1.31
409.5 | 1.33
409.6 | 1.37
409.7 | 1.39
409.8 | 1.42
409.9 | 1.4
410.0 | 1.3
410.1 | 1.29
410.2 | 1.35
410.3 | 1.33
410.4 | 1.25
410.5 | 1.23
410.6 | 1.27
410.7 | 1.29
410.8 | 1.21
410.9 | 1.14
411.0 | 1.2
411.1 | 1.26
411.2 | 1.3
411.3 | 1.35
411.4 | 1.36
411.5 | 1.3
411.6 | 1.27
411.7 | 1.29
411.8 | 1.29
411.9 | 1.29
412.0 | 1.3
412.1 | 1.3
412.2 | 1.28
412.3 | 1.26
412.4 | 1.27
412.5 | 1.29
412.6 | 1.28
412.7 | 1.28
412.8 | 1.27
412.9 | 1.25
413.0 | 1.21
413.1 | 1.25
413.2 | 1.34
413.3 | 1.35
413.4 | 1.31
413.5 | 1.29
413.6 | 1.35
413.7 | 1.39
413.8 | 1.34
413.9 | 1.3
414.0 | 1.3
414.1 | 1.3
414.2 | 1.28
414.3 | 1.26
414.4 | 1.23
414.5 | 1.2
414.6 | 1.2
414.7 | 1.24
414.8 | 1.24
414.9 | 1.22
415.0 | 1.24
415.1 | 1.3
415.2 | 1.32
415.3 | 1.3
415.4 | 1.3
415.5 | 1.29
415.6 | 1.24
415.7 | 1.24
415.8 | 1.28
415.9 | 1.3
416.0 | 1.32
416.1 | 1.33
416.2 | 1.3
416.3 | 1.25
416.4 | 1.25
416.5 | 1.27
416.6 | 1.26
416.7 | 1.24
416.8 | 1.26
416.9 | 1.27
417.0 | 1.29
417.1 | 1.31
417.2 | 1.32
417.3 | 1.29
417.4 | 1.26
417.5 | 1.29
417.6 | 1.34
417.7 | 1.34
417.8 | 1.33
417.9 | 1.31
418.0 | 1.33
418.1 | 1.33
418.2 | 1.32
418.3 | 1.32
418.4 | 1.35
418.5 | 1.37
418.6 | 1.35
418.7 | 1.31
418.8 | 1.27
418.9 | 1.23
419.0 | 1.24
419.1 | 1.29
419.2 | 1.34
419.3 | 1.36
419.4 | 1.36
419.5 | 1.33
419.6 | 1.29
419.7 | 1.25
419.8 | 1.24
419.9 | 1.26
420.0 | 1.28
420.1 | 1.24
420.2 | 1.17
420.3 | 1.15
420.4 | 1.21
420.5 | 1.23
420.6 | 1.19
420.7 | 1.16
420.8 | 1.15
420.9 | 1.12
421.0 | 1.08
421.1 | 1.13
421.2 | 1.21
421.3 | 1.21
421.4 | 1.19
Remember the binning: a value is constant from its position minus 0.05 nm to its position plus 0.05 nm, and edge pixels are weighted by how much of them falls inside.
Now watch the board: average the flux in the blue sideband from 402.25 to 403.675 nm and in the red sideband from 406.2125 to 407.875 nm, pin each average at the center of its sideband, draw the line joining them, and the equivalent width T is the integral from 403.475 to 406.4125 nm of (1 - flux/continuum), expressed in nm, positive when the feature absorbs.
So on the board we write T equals 0.10 nm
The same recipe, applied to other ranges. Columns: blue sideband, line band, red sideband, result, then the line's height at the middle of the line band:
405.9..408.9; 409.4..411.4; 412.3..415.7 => 0.03 nm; 1.32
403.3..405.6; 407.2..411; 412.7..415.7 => -0.10 nm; 1.29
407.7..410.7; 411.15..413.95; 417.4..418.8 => 0.07 nm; 1.33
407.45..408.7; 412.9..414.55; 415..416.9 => 0.00 nm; 1.3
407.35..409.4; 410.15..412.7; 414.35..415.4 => 0.03 nm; 1.3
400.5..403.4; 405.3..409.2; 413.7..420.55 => -0.10 nm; 1.31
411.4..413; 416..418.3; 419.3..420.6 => -0.06 nm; 1.26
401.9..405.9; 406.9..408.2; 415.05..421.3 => -0.05 nm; 1.3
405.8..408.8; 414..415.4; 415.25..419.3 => 0.05 nm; 1.31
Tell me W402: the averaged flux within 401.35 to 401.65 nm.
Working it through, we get 1.29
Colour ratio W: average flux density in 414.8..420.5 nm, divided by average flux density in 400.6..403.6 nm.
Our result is 0.97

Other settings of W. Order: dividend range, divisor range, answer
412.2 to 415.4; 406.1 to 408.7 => 0.94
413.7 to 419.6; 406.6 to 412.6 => 0.98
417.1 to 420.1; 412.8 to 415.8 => 1.02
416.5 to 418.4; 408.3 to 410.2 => 0.97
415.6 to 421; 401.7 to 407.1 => 0.97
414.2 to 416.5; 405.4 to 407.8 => 0.94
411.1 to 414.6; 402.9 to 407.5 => 0.97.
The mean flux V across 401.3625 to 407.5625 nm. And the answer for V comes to 1.32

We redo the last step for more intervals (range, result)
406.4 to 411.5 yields 1.33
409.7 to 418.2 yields 1.29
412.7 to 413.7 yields 1.3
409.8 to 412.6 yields 1.29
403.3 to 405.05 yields 1.3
